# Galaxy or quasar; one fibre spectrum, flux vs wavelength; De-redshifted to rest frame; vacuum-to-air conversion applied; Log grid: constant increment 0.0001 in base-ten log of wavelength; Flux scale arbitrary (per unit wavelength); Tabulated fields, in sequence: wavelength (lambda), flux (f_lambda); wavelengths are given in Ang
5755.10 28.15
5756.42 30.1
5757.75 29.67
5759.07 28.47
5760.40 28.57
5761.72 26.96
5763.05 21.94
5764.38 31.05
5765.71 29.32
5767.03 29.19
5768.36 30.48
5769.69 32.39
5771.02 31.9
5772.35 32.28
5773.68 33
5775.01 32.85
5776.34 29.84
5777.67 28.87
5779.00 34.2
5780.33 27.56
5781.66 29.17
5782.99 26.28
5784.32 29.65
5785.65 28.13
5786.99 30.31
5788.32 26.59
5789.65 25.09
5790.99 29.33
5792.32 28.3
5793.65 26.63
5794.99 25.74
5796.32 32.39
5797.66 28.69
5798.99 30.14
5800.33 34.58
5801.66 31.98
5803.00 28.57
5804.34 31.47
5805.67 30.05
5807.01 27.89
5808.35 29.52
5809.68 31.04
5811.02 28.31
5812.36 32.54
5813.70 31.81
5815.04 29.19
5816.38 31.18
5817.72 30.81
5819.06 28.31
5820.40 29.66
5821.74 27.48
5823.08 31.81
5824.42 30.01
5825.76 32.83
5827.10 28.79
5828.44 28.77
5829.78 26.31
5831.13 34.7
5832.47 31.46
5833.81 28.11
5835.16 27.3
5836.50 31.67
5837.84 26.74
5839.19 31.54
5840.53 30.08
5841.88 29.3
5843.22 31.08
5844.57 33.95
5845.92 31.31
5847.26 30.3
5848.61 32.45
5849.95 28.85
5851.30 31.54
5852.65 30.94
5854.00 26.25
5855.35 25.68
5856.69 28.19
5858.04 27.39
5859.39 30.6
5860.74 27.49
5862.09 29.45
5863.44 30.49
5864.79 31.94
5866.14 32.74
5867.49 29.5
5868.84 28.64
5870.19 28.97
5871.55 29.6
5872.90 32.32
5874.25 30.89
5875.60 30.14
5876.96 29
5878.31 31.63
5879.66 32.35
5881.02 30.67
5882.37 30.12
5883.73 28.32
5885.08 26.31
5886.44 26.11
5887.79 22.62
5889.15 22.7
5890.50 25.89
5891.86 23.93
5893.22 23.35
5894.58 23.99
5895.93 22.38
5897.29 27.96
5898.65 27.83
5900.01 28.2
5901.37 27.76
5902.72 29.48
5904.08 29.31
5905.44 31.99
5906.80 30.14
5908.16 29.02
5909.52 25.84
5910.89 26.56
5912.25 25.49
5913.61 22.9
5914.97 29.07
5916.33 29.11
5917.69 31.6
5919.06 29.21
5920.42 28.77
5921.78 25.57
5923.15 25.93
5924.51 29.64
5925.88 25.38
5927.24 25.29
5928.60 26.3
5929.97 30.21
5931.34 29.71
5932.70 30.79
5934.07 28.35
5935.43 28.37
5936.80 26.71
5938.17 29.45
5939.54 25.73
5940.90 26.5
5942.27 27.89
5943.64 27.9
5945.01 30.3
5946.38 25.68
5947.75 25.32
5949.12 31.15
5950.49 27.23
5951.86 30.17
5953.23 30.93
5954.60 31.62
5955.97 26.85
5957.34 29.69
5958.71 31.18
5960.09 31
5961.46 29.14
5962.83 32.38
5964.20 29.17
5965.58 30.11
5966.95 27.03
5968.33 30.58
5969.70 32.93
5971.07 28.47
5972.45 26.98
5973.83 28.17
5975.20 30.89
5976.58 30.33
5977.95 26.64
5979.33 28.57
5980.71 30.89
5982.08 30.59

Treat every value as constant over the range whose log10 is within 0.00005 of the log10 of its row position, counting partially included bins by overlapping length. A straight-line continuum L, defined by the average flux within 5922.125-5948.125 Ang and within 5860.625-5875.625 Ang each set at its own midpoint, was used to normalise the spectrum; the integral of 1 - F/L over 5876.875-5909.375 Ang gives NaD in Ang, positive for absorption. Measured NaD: 2.0 Ang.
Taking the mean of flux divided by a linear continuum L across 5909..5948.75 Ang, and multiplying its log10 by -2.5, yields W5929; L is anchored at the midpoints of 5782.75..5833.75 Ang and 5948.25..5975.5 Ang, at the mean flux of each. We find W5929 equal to 0.08 mag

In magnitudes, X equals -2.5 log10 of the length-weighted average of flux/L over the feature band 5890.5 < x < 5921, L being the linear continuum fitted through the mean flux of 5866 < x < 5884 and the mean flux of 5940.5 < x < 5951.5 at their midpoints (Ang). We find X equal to 0.07 mag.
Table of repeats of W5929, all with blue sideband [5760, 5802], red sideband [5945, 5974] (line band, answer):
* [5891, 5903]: 0.134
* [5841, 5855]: -0.037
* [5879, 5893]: 0.102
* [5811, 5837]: -0.023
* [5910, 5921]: 0.061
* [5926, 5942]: 0.057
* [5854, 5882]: -0.014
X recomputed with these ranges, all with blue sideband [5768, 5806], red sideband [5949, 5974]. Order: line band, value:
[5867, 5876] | -0.008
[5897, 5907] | 0.025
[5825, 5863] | 0.002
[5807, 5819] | -0.015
